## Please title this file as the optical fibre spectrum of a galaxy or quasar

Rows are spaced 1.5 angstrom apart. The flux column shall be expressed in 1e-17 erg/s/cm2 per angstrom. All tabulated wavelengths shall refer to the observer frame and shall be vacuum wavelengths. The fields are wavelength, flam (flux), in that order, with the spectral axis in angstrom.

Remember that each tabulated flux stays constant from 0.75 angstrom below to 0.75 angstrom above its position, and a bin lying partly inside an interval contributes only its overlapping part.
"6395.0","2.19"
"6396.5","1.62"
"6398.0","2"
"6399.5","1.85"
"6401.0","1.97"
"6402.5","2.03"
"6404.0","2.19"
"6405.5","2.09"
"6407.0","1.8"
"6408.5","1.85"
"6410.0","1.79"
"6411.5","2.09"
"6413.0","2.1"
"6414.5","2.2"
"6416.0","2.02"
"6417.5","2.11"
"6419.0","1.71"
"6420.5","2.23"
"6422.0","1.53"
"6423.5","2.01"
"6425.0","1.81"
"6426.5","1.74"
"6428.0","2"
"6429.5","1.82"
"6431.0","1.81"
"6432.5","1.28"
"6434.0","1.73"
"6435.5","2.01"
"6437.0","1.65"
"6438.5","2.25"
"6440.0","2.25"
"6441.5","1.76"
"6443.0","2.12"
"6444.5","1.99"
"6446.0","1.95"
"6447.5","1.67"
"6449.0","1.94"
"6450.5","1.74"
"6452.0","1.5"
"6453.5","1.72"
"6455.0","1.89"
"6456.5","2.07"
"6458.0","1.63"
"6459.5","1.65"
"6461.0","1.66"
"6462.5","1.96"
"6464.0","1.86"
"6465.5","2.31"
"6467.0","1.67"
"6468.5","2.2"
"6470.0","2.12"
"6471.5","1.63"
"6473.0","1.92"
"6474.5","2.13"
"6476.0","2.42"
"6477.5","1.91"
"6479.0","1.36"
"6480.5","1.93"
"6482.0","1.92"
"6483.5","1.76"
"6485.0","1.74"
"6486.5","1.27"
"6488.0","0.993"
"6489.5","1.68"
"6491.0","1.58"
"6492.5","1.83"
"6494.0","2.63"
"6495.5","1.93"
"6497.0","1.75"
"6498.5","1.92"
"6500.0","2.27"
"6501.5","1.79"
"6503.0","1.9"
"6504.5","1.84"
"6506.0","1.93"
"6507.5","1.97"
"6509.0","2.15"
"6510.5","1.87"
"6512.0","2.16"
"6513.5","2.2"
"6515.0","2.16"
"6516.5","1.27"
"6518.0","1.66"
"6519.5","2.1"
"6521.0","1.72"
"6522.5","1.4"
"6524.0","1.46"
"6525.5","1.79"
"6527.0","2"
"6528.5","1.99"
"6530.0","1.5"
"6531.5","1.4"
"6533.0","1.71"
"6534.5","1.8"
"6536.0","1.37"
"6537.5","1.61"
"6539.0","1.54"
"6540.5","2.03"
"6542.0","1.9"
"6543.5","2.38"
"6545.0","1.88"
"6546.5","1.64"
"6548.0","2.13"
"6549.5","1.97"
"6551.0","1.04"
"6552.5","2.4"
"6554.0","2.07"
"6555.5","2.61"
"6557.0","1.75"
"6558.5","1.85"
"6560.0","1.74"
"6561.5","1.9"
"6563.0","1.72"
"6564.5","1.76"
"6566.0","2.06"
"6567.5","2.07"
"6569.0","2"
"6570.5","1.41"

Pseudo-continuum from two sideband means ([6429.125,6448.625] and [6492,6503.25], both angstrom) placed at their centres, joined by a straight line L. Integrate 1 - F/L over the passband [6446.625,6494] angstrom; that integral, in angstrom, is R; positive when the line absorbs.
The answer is 3.3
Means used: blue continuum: 1.87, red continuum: 2.01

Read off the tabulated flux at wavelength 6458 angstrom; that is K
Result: 1.63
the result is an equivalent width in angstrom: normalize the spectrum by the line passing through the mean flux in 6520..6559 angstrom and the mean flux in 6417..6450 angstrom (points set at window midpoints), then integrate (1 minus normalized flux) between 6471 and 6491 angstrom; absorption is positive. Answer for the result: 1.2 angstrom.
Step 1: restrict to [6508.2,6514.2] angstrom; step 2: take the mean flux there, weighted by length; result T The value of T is 2.09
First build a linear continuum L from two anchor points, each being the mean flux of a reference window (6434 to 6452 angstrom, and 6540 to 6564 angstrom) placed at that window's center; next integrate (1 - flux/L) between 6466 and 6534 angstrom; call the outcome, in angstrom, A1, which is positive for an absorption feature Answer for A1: 3.1 angstrom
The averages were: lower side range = 1.91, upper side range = 1.94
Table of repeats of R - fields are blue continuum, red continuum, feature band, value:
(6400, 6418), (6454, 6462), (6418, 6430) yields 0.5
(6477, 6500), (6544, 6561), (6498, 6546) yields 0.3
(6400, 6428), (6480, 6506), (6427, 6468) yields 1.0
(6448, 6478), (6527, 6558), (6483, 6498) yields 1.3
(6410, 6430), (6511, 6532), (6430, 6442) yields 0.5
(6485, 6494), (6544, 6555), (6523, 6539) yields 1.4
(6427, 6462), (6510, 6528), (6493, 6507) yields -1.3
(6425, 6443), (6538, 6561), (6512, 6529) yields 0.9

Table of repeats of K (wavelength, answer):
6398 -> 2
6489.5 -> 1.68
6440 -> 2.25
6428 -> 2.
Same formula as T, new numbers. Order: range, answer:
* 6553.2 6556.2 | 2.34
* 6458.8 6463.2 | 1.76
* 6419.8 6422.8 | 1.88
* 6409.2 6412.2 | 1.94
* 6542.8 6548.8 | 2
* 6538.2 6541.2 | 1.78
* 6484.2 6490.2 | 1.42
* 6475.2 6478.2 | 2.17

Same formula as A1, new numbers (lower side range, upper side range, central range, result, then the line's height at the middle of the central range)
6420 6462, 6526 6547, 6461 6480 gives -1.4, 1.81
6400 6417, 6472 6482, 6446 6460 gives 1.4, 1.96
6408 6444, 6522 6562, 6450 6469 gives 0.5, 1.88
